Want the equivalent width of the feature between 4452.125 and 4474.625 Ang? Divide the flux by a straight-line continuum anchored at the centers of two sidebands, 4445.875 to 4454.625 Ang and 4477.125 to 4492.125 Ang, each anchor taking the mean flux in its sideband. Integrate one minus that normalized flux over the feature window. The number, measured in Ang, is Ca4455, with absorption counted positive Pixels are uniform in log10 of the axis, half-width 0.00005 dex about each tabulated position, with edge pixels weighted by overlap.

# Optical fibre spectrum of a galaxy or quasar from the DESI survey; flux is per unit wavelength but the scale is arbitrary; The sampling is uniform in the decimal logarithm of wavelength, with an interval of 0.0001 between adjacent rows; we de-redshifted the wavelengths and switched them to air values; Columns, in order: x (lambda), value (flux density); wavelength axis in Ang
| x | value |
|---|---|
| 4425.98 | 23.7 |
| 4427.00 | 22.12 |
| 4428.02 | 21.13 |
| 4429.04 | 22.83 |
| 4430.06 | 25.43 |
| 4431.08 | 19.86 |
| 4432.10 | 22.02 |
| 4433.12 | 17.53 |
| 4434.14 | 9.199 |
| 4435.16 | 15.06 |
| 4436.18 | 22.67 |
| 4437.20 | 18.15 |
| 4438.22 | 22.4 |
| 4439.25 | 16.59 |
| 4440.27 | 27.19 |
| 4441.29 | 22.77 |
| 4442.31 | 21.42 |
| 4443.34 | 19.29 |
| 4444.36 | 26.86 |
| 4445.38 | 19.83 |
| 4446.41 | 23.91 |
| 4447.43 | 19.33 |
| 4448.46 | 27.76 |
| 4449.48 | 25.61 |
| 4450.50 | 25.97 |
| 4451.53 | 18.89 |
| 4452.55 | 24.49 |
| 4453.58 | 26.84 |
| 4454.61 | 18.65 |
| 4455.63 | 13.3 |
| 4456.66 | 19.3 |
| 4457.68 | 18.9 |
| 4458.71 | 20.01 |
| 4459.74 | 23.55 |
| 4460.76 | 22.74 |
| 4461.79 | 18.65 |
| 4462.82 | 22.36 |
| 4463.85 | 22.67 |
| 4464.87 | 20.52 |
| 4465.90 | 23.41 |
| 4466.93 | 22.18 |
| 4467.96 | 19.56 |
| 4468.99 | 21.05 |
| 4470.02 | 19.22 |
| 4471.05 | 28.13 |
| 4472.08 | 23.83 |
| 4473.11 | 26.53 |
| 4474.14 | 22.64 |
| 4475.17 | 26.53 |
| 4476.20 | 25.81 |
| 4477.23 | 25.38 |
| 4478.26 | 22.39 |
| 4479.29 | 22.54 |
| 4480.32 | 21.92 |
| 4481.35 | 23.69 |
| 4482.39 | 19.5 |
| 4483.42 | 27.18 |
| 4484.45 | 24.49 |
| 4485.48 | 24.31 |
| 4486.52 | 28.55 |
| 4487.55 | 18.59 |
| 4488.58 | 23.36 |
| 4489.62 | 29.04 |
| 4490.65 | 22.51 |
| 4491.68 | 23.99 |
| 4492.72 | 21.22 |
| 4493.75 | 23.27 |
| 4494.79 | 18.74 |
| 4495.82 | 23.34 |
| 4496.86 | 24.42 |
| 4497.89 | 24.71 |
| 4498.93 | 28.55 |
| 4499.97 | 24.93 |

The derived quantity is 1.9 Ang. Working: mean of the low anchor 23.7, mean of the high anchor 23.8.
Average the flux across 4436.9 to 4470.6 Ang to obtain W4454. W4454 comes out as 21.6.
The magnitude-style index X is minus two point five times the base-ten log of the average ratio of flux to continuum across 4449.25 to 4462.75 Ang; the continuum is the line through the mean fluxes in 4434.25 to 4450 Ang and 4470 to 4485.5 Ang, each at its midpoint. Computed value 0.07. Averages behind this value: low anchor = 21.6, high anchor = 24.2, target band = 21.2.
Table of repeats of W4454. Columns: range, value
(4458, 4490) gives 23.2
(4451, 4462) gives 20.5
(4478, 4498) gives 23.4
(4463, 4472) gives 22.2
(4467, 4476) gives 23.4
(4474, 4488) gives 23.9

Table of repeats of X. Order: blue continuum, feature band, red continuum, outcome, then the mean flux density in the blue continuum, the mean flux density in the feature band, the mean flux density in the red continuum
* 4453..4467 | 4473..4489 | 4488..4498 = -0.067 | 20.9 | 23.9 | 23.4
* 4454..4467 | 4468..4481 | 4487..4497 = -0.104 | 20.5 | 23.7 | 22.8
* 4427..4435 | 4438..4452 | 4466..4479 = -0.086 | 19.7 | 22.7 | 23.6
